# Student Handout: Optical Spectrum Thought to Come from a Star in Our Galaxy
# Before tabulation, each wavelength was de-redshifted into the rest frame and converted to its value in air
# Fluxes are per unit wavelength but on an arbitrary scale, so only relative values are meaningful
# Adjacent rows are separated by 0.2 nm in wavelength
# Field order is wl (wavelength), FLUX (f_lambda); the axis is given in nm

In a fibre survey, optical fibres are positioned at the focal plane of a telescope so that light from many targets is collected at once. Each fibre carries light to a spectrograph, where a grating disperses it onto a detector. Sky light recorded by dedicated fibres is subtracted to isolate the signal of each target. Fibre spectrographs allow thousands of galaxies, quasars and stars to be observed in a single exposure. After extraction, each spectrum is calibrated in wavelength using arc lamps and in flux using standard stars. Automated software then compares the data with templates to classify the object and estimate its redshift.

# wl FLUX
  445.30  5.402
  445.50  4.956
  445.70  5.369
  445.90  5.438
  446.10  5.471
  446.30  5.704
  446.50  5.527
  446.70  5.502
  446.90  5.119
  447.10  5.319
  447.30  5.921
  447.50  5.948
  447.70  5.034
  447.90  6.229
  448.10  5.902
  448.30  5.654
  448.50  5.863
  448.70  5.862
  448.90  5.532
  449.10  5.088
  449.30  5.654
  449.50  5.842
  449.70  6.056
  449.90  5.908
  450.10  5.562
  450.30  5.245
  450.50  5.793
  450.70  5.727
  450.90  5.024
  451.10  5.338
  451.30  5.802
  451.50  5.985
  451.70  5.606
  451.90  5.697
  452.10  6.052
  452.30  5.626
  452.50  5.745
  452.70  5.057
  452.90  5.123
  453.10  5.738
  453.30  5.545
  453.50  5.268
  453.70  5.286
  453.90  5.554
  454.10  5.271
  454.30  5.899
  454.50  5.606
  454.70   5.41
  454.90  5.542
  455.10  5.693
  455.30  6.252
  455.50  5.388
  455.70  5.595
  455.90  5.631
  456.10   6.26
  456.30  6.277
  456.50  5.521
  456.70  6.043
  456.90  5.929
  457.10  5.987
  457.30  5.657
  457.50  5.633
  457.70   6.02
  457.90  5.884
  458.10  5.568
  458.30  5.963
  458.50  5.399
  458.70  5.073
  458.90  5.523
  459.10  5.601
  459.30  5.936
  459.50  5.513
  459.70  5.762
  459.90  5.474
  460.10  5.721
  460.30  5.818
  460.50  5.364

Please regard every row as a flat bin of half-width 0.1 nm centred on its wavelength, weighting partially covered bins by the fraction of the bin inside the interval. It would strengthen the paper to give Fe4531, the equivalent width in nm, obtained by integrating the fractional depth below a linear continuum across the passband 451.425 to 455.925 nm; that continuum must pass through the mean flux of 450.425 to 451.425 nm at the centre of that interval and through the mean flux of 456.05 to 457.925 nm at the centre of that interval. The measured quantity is 0.10 nm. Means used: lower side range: 5.54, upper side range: 5.91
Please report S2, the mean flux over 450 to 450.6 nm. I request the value 5.53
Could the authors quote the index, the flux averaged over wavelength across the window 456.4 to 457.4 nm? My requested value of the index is 5.83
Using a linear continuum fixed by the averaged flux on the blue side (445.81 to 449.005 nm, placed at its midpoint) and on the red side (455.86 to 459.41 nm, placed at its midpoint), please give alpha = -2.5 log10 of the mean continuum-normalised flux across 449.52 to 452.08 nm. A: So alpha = 0.00 mag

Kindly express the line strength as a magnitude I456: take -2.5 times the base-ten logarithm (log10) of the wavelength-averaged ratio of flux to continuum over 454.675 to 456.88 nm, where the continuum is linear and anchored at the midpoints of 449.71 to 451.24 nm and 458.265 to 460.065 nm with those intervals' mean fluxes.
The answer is -0.04 mag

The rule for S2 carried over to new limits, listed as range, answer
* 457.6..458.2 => 5.82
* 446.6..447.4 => 5.47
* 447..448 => 5.69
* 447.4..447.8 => 5.49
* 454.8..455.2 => 5.62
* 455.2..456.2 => 5.83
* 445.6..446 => 5.4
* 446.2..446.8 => 5.58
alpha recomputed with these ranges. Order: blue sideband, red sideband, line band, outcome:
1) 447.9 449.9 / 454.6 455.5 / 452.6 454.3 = 0.06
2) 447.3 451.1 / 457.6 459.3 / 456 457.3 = -0.06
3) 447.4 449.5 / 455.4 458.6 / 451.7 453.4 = 0.03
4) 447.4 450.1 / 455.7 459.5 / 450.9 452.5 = 0.01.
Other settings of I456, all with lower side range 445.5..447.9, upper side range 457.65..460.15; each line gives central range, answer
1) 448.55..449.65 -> -0.02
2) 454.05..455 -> 0.01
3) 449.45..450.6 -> -0.04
